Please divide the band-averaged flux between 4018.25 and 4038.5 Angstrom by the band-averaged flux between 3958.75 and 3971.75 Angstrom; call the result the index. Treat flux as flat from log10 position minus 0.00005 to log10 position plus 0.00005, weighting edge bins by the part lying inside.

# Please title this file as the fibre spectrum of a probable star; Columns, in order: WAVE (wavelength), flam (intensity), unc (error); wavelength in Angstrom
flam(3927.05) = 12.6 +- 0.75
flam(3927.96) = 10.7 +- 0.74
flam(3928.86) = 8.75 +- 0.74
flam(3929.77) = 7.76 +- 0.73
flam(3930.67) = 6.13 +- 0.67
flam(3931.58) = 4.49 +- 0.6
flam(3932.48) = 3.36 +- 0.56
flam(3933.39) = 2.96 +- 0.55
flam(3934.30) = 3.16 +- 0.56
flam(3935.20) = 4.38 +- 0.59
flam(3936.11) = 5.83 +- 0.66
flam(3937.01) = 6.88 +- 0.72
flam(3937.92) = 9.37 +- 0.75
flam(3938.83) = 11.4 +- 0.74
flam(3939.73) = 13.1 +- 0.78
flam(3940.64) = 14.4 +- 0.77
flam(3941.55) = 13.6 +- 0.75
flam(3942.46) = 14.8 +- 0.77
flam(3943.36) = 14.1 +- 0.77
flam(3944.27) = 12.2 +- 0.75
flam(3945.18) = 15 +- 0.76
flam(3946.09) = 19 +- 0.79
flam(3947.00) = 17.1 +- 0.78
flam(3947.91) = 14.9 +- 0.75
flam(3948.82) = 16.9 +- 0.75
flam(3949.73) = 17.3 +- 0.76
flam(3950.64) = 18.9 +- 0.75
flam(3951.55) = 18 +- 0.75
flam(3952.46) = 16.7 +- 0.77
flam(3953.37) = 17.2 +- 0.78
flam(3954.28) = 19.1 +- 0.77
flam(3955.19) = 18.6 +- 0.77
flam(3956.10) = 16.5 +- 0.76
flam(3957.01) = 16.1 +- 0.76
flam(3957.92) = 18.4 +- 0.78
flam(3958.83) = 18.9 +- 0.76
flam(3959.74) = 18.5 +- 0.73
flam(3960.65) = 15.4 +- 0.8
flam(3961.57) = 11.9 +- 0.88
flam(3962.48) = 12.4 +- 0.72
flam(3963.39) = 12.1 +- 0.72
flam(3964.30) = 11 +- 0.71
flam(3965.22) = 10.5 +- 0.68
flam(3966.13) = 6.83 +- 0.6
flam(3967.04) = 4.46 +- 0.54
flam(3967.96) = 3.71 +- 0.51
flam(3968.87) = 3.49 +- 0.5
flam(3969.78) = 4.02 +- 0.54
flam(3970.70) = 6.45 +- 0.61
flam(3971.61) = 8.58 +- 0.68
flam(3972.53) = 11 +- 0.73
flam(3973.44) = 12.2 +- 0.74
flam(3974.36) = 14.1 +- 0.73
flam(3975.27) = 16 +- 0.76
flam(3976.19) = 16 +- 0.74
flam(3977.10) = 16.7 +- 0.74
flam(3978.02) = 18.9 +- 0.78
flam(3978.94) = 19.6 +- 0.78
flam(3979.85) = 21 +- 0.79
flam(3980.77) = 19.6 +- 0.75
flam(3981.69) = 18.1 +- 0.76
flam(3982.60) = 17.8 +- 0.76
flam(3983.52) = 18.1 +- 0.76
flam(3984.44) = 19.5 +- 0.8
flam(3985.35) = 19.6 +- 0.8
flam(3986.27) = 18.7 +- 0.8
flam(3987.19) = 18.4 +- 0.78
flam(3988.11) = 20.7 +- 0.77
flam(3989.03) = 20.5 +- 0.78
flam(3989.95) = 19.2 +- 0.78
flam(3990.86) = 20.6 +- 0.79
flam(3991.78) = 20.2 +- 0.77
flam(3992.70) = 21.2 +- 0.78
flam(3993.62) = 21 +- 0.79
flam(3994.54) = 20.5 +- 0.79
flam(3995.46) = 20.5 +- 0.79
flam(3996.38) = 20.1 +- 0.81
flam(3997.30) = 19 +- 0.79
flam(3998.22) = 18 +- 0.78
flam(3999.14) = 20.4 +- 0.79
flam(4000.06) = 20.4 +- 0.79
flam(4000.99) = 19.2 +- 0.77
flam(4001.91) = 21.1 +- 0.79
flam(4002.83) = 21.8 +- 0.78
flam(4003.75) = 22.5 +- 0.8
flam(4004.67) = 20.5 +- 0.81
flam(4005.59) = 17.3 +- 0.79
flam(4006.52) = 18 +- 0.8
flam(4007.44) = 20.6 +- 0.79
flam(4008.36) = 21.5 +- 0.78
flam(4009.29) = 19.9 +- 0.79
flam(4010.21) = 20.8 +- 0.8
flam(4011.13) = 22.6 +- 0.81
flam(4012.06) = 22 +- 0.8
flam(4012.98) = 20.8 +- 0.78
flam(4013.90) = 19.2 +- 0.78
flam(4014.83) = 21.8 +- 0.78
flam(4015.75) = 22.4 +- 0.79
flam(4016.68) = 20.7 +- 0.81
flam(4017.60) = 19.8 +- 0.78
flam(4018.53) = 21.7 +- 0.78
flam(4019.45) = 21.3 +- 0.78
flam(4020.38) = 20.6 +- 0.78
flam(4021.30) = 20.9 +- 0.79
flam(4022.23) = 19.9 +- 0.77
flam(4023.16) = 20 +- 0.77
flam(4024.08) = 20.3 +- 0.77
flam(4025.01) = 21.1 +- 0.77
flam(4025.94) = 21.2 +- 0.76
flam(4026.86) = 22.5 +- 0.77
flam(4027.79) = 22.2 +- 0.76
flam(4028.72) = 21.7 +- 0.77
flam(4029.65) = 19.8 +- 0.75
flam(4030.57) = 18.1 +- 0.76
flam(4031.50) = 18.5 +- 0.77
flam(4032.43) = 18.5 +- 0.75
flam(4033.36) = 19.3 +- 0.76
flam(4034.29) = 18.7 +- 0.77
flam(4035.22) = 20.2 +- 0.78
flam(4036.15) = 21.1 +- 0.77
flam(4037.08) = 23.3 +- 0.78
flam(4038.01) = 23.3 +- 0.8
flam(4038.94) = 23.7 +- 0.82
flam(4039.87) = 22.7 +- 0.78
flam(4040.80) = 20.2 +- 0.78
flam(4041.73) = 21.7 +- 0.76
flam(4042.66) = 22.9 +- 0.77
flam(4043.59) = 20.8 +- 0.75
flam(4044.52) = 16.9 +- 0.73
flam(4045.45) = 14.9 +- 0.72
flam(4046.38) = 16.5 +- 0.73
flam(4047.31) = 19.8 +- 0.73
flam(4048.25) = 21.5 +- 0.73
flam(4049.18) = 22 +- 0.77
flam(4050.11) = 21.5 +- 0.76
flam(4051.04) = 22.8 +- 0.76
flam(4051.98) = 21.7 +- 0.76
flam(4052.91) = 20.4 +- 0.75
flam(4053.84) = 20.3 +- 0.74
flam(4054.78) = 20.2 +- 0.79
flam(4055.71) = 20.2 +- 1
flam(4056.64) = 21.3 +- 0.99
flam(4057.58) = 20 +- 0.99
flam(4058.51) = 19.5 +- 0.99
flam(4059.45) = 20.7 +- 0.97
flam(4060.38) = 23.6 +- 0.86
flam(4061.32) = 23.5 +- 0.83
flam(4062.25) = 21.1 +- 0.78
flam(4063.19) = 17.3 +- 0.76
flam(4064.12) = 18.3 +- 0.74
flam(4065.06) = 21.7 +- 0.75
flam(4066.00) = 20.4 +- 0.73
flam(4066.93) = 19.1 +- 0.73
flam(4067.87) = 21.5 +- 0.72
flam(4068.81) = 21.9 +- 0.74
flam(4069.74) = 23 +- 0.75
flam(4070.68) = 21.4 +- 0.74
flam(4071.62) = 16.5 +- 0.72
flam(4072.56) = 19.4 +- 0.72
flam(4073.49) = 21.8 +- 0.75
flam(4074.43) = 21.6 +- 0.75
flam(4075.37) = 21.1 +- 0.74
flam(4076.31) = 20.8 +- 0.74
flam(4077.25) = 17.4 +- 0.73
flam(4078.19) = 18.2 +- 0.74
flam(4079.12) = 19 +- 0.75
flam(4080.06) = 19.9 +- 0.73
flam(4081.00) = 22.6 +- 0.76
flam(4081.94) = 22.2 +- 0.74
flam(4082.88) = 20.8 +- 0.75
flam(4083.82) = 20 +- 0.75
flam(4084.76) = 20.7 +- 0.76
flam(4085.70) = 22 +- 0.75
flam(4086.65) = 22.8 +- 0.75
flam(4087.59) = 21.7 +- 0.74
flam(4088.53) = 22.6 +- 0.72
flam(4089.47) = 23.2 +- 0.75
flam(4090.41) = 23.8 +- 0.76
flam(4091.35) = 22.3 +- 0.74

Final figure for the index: 2.14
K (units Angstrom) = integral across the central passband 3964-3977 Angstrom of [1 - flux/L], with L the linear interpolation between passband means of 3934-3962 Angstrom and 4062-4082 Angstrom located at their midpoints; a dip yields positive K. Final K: 5.2 Angstrom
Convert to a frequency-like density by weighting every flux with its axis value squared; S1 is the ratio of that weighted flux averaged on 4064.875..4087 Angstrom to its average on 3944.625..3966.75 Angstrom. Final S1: 1.40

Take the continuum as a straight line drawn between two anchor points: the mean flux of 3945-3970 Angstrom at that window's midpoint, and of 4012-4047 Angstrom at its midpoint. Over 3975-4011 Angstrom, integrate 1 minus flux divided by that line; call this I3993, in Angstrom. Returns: -4.9 Angstrom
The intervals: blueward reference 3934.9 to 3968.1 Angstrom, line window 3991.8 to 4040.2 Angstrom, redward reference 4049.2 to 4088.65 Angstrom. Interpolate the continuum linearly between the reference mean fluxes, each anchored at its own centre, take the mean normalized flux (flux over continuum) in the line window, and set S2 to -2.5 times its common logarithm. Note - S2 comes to -0.17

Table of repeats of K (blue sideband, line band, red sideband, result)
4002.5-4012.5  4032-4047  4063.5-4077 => 0.2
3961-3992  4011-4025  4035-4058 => -2.1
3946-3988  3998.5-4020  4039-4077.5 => -3.8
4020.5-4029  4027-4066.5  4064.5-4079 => 0.3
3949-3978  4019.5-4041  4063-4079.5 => -4.0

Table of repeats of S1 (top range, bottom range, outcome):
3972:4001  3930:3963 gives 1.44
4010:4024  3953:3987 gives 1.49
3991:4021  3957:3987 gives 1.50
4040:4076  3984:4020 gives 1.04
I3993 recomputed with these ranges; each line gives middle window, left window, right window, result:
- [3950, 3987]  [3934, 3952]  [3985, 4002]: 4.0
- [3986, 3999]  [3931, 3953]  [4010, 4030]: -1.5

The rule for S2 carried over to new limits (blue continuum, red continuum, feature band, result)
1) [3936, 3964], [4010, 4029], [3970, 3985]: 0.12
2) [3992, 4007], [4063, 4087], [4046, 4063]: -0.03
